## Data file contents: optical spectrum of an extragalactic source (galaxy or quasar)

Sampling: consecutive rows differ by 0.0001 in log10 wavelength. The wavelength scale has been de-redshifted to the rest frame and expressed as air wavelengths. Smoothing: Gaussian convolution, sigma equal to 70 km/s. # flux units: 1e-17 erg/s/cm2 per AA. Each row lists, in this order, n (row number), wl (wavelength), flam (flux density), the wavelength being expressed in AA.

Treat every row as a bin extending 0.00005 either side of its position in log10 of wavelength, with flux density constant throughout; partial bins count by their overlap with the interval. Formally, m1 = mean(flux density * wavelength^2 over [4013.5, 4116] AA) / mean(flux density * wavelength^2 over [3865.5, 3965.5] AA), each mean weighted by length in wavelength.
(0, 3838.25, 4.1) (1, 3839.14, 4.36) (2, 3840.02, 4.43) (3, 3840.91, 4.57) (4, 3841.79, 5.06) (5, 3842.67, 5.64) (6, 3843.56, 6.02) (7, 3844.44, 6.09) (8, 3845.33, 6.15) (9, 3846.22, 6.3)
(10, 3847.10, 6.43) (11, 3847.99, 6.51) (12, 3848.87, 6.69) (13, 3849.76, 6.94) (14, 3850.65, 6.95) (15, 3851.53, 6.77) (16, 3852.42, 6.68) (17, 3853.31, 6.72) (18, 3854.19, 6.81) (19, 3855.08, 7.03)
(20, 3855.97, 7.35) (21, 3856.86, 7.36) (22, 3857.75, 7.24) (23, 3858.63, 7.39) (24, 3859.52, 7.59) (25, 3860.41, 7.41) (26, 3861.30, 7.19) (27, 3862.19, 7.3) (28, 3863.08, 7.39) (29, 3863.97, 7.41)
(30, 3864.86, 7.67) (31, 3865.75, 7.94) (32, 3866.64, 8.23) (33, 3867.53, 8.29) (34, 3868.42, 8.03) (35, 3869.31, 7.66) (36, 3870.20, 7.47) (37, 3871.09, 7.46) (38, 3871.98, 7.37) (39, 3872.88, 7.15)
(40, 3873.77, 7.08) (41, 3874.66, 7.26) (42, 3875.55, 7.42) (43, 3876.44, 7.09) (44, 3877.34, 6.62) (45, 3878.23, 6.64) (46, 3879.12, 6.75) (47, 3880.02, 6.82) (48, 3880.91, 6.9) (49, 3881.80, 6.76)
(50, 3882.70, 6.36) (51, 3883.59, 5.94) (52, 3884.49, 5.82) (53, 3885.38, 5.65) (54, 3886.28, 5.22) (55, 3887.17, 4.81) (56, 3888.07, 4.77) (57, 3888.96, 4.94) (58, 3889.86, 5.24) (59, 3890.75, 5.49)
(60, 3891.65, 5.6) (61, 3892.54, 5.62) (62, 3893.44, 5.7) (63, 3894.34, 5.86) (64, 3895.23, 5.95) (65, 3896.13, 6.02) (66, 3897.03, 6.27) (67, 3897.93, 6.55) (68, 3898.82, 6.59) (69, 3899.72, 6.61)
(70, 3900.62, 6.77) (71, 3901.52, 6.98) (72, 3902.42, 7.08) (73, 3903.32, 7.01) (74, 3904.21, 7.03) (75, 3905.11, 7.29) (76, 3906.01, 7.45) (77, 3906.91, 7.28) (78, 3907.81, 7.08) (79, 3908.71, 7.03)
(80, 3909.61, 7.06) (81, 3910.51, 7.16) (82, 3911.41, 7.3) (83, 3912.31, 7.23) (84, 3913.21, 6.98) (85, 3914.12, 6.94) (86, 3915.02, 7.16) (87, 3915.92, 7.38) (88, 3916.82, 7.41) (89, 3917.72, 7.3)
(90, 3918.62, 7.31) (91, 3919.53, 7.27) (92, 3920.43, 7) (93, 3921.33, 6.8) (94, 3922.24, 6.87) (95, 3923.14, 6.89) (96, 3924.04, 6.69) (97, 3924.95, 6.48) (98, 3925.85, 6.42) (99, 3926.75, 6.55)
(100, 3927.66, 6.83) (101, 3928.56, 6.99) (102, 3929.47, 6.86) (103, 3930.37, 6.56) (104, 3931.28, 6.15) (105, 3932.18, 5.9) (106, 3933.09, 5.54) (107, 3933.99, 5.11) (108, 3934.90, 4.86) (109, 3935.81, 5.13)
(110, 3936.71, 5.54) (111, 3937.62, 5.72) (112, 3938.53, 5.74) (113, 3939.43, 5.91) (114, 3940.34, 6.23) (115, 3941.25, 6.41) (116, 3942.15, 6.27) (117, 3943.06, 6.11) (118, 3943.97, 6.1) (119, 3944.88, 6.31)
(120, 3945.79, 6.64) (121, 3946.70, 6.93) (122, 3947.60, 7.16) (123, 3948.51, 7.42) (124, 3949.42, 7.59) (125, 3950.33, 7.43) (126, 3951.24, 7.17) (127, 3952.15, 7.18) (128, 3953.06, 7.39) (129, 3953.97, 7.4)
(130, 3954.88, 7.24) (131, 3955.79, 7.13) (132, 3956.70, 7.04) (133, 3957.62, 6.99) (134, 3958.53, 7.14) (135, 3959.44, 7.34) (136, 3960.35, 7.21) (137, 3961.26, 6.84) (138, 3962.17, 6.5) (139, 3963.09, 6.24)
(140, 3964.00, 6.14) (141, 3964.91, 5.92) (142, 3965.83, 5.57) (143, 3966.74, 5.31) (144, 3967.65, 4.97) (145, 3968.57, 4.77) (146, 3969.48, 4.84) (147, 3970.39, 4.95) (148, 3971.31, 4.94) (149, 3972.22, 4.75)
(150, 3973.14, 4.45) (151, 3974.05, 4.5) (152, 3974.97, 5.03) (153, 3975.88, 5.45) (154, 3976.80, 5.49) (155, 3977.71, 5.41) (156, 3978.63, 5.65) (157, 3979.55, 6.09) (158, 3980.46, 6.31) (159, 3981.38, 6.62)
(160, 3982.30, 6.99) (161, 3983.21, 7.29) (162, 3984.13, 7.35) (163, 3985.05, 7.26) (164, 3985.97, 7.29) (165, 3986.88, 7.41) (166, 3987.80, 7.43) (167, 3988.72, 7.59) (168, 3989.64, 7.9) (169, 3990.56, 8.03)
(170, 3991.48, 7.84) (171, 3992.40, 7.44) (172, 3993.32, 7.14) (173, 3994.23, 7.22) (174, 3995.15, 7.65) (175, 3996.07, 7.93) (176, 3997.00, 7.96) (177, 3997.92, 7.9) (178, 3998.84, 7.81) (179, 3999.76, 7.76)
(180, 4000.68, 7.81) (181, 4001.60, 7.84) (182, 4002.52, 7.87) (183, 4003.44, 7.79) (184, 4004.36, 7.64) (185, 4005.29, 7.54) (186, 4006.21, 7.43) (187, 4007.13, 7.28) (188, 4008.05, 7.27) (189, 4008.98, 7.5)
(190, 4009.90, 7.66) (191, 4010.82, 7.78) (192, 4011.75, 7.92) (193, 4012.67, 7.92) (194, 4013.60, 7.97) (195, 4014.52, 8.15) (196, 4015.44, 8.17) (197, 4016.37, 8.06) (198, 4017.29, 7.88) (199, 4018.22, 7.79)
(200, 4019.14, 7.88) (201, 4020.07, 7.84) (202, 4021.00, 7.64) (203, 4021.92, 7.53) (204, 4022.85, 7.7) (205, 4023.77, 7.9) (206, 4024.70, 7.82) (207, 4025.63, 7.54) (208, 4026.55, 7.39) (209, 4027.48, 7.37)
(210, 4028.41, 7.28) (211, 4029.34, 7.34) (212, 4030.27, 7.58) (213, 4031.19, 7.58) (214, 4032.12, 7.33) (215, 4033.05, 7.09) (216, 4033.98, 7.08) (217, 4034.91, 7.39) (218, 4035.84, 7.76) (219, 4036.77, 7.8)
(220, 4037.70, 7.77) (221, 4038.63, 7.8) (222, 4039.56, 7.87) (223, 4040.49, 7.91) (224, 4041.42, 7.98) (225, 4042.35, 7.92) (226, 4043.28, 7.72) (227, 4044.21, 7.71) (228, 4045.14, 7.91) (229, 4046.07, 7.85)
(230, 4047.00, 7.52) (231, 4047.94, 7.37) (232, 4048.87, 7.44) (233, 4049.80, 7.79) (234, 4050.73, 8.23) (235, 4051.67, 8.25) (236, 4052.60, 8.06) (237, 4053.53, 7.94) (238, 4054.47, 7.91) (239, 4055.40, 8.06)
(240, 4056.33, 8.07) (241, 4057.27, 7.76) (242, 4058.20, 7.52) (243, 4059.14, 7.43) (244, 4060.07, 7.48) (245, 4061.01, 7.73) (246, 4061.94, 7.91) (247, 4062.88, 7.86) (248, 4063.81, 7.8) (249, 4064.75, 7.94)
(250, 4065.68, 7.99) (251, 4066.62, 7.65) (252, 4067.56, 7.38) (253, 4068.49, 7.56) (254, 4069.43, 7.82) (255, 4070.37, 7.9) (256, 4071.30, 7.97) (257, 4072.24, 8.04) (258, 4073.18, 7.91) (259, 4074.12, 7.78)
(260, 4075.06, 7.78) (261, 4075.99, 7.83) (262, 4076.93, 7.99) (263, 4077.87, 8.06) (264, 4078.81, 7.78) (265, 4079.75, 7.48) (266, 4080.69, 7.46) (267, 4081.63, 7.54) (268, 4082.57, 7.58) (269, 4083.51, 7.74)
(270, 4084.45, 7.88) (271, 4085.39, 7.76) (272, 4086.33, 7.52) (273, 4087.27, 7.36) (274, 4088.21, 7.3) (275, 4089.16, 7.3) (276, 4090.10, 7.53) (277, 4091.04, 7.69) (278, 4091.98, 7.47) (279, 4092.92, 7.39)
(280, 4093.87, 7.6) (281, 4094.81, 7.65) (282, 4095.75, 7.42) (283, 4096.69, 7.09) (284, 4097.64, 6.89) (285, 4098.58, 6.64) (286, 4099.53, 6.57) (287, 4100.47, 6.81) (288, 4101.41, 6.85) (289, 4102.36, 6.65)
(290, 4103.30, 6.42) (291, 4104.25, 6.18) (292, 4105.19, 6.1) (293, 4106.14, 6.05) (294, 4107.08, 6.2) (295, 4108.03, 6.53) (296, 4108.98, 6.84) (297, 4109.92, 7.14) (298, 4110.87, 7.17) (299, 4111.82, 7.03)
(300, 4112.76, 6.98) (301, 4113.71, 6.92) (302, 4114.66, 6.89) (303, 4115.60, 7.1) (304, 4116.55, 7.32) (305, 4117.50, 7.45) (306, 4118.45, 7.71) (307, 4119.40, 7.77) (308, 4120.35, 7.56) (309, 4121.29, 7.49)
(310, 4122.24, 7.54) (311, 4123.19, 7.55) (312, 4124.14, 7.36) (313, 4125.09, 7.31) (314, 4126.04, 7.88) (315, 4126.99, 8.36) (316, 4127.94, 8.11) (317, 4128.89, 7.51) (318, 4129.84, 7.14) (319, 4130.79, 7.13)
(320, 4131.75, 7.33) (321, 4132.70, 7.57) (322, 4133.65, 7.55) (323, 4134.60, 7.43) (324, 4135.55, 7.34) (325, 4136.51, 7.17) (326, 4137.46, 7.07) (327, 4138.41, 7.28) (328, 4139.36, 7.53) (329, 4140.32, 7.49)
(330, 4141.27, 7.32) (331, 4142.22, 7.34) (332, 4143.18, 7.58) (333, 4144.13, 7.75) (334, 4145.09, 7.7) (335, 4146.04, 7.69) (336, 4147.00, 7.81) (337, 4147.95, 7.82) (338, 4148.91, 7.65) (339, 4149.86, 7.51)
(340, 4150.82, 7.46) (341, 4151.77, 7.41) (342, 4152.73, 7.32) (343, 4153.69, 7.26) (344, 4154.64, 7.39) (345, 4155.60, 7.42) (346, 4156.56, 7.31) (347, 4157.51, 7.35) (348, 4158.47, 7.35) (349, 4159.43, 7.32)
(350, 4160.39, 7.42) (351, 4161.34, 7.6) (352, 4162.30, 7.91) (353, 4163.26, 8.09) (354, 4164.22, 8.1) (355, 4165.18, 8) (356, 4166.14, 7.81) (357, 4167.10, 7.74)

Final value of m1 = 1.2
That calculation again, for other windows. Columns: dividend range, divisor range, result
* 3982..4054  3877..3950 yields 1.25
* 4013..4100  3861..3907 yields 1.25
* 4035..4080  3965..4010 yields 1.20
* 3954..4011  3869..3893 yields 1.12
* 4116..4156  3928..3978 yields 1.34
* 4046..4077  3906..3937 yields 1.25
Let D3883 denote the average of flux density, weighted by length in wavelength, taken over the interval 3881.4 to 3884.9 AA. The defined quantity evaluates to 6.2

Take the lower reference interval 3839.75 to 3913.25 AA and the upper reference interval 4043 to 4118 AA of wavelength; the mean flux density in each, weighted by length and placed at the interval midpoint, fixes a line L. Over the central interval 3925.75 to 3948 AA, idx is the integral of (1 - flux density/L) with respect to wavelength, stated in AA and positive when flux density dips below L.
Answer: 2.43 AA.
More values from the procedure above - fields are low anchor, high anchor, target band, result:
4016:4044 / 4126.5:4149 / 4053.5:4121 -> 1.6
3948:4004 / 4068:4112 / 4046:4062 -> -1.5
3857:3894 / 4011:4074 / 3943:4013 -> 5.1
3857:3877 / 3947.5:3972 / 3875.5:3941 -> 5.6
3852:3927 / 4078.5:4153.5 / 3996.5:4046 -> -4.1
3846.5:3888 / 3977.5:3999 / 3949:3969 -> 1.4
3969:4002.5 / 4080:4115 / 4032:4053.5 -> -2.6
